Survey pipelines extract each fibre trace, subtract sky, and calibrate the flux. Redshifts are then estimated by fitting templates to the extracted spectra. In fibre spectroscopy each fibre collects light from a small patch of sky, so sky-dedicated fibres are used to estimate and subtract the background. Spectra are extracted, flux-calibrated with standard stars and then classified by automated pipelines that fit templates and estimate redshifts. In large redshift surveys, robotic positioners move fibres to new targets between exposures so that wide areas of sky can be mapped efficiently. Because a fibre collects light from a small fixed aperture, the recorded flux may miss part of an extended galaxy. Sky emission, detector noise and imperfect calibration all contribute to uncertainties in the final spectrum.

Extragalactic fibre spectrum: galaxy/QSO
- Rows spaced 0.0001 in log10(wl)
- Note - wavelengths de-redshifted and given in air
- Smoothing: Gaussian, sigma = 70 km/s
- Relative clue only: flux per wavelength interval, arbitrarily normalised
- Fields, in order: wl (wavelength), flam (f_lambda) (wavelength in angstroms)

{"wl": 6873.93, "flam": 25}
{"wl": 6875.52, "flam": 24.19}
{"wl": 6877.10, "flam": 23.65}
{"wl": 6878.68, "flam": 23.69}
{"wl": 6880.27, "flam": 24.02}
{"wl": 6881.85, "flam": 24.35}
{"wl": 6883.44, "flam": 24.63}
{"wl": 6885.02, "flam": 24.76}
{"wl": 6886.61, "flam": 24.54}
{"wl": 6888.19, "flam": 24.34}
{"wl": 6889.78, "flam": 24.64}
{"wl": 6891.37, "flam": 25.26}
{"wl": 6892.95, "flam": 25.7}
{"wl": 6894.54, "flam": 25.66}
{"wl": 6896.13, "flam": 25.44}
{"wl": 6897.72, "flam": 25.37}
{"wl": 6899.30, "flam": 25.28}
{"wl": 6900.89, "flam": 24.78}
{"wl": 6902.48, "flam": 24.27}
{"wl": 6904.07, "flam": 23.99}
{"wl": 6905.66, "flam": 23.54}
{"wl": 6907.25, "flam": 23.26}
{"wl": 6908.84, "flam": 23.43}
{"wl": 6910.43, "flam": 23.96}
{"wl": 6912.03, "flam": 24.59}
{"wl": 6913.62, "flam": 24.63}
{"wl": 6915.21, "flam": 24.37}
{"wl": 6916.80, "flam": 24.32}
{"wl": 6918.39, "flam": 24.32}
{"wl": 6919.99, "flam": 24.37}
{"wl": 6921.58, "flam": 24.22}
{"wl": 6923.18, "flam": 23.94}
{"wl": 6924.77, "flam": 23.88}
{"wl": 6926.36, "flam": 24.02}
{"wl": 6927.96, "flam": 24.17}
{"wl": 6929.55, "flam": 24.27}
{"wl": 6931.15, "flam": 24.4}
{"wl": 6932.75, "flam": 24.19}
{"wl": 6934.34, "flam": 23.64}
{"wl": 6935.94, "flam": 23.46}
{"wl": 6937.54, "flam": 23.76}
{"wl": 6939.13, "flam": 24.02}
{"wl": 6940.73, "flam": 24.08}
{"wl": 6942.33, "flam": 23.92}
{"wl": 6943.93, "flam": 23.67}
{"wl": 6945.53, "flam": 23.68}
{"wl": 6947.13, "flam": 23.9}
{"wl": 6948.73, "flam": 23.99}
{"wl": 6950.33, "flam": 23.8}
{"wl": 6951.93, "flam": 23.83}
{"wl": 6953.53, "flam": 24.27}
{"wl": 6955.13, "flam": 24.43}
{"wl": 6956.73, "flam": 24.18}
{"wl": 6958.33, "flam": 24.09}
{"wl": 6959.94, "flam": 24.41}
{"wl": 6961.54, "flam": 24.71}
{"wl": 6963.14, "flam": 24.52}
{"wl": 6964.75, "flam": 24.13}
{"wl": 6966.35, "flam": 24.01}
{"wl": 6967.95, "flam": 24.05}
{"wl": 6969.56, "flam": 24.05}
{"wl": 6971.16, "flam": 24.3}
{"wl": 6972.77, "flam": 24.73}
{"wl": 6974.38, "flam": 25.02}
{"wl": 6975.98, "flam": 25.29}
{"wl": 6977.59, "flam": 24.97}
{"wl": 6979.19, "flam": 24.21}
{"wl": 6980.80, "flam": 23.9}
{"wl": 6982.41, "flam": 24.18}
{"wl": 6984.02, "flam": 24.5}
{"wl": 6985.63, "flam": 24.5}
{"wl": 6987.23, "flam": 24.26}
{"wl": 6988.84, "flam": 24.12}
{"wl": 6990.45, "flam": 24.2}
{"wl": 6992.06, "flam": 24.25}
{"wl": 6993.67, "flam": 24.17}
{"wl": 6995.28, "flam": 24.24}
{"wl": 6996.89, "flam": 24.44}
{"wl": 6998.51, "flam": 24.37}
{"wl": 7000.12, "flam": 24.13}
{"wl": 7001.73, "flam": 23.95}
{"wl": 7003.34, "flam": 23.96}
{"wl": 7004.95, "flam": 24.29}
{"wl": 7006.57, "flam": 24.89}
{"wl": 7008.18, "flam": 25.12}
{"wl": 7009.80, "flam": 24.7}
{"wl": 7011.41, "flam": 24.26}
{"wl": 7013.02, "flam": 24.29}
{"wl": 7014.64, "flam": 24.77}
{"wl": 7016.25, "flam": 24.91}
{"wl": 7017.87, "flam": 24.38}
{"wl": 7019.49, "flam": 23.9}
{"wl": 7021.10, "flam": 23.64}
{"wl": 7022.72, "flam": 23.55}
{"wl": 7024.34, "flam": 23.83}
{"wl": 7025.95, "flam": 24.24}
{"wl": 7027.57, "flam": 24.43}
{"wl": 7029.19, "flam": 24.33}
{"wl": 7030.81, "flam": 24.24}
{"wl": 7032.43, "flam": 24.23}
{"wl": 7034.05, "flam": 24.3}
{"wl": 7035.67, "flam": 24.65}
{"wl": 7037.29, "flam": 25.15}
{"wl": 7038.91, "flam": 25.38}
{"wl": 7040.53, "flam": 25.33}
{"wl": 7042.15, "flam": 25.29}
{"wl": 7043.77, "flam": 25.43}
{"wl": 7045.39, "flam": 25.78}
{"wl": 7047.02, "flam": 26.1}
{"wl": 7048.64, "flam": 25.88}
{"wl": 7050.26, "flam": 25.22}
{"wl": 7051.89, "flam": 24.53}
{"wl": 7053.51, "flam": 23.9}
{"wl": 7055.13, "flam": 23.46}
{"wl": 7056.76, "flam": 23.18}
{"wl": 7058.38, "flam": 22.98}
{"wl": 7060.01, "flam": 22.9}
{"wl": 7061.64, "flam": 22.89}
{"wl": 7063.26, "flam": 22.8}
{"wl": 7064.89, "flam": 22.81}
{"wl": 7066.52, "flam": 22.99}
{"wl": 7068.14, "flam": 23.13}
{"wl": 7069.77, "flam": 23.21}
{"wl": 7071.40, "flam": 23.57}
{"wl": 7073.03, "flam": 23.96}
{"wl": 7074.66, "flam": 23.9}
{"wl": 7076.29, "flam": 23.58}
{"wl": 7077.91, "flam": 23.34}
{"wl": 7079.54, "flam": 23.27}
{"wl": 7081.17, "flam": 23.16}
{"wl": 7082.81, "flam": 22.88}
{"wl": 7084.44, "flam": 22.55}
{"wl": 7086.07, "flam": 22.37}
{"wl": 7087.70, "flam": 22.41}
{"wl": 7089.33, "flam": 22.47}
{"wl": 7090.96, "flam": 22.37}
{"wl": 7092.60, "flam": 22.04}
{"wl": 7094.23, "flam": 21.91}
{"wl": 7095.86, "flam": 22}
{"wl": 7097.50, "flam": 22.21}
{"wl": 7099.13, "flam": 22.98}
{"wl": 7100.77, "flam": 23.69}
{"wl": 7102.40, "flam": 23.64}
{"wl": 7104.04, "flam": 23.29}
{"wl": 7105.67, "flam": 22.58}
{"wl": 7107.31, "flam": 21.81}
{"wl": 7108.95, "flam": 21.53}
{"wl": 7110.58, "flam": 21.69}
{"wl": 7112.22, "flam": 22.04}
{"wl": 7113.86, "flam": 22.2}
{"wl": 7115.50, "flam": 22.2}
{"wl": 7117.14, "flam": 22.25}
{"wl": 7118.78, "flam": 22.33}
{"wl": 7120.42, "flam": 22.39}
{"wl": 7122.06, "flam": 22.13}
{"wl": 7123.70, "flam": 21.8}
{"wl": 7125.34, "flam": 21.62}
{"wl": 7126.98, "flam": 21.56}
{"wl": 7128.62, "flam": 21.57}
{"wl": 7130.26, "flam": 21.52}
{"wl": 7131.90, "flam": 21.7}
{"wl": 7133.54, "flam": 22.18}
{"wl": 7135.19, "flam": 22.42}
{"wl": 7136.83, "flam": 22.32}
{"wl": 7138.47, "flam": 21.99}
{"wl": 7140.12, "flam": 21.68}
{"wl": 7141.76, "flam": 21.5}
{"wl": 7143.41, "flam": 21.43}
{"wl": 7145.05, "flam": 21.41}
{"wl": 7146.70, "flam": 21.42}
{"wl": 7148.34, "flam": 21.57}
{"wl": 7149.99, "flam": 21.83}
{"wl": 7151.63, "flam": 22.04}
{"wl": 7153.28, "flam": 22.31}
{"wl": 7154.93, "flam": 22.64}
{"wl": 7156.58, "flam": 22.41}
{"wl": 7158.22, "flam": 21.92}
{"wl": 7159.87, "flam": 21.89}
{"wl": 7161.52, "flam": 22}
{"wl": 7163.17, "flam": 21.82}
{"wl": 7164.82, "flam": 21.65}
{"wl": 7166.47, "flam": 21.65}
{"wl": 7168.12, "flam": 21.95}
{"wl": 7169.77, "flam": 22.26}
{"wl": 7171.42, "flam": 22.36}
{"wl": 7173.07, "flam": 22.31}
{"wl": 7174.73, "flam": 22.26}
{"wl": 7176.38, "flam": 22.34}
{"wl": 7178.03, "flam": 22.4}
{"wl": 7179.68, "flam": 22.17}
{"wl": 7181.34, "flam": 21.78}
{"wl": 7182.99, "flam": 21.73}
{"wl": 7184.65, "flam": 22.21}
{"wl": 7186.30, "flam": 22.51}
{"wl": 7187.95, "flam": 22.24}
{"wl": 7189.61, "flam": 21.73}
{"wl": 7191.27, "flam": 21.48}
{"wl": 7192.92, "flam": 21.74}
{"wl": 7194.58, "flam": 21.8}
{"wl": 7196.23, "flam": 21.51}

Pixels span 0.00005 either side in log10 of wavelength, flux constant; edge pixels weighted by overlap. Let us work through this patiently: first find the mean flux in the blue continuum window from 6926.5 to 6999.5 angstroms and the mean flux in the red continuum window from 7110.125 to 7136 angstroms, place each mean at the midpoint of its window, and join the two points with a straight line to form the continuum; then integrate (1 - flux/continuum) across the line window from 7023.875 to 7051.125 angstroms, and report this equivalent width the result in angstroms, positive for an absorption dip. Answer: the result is -2.1 angstroms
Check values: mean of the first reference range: 24.2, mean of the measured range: 24.9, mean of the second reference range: 22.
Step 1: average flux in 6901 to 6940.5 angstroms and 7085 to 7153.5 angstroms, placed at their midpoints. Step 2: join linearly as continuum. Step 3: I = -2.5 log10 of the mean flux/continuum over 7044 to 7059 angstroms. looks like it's -0.08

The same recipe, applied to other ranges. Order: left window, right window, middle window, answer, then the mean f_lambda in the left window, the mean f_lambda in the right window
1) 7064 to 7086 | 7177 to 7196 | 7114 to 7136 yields 0.03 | 23.2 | 22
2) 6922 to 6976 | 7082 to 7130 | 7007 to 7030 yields -0.05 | 24.1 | 22.3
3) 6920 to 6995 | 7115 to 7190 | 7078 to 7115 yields 0.01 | 24.2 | 22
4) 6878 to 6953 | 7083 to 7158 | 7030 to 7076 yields -0.06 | 24.3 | 22.1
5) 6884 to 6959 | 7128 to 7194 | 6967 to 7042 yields -0.04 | 24.3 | 22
